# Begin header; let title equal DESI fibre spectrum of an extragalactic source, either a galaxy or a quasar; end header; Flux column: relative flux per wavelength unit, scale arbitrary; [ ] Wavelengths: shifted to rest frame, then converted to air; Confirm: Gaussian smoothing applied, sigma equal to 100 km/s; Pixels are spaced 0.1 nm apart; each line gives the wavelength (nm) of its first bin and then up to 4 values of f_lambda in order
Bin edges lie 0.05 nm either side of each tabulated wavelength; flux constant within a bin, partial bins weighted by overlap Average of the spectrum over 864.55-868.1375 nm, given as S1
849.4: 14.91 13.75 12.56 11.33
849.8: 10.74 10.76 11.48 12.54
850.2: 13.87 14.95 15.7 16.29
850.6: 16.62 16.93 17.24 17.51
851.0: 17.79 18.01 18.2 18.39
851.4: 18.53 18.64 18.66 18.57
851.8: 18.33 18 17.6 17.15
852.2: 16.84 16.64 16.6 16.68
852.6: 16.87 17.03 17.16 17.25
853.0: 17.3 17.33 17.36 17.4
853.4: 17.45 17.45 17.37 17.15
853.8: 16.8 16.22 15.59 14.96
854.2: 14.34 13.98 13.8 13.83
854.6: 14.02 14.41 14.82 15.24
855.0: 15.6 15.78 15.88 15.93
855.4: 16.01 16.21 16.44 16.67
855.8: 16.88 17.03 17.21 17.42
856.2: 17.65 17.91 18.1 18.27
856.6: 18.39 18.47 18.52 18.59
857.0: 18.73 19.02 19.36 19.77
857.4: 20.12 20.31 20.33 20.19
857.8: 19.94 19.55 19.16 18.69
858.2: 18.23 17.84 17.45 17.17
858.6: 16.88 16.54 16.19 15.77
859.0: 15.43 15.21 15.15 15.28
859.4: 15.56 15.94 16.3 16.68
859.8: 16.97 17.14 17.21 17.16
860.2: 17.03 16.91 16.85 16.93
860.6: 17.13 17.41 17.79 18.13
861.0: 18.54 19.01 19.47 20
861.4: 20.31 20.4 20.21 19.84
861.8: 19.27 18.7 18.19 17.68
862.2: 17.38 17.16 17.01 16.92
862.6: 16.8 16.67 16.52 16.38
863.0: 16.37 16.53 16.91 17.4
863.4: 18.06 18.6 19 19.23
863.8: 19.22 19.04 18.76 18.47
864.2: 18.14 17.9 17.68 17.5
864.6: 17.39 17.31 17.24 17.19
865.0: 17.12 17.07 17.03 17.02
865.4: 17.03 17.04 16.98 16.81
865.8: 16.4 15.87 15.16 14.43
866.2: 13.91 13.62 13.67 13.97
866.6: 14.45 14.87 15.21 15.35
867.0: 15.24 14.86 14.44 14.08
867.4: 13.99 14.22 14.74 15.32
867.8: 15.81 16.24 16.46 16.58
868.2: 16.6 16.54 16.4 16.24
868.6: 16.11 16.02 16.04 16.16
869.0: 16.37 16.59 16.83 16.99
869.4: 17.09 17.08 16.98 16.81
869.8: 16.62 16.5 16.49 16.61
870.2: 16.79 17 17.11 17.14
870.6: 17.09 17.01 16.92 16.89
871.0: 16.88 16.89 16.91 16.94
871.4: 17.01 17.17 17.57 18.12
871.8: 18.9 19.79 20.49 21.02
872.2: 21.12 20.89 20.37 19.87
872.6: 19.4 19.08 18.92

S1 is 15.7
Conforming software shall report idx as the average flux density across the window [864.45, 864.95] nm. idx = 17.3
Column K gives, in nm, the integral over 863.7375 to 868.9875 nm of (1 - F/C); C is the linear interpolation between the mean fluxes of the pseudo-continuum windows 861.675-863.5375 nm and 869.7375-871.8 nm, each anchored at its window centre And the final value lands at 0.33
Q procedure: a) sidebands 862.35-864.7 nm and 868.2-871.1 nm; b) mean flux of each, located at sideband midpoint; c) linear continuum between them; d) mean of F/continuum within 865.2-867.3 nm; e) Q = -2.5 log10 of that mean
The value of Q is 0.13 mag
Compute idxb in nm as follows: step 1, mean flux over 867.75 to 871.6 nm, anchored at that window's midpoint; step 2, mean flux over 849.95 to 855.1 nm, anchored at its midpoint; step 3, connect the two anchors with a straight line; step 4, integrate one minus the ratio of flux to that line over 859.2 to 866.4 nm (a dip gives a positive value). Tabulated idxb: -0.339 nm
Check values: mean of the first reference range 16.4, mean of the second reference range 16.7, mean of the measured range 17.4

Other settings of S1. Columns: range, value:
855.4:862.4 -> 17.9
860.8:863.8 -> 18.2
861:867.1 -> 17.2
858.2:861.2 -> 16.9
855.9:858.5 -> 18.7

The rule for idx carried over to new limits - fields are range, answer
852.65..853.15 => 17.2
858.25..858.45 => 17.6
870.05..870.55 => 16.9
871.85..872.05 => 20.1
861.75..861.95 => 19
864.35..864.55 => 17.6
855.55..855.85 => 16.7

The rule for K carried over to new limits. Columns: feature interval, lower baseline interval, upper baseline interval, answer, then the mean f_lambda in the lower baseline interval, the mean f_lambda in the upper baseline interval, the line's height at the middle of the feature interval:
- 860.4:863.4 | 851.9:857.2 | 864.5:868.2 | -0.347 nm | 16.7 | 15.7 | 16.1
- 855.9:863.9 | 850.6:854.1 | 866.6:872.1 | -0.414 nm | 17.4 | 16.5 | 17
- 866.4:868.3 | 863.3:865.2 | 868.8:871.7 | 0.249 nm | 18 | 16.9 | 17.4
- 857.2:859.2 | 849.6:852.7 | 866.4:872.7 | -0.203 nm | 16.2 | 16.8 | 16.4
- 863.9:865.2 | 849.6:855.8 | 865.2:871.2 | -0.132 nm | 16.1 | 16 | 16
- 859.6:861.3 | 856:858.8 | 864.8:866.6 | 0.001 nm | 18.5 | 15.9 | 17.6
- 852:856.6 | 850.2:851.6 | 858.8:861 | 0.149 nm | 17.2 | 16.6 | 17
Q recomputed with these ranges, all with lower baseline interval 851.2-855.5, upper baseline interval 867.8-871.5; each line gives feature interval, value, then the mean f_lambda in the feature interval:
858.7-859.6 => 0.06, 15.7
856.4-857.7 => -0.16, 19.2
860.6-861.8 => -0.15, 19.1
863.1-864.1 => -0.11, 18.4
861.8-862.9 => -0.05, 17.4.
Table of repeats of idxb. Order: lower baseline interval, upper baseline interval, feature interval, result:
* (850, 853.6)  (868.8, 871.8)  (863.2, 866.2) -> -0.074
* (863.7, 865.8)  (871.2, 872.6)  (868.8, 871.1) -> 0.233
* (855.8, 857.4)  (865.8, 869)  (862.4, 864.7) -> -0.187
